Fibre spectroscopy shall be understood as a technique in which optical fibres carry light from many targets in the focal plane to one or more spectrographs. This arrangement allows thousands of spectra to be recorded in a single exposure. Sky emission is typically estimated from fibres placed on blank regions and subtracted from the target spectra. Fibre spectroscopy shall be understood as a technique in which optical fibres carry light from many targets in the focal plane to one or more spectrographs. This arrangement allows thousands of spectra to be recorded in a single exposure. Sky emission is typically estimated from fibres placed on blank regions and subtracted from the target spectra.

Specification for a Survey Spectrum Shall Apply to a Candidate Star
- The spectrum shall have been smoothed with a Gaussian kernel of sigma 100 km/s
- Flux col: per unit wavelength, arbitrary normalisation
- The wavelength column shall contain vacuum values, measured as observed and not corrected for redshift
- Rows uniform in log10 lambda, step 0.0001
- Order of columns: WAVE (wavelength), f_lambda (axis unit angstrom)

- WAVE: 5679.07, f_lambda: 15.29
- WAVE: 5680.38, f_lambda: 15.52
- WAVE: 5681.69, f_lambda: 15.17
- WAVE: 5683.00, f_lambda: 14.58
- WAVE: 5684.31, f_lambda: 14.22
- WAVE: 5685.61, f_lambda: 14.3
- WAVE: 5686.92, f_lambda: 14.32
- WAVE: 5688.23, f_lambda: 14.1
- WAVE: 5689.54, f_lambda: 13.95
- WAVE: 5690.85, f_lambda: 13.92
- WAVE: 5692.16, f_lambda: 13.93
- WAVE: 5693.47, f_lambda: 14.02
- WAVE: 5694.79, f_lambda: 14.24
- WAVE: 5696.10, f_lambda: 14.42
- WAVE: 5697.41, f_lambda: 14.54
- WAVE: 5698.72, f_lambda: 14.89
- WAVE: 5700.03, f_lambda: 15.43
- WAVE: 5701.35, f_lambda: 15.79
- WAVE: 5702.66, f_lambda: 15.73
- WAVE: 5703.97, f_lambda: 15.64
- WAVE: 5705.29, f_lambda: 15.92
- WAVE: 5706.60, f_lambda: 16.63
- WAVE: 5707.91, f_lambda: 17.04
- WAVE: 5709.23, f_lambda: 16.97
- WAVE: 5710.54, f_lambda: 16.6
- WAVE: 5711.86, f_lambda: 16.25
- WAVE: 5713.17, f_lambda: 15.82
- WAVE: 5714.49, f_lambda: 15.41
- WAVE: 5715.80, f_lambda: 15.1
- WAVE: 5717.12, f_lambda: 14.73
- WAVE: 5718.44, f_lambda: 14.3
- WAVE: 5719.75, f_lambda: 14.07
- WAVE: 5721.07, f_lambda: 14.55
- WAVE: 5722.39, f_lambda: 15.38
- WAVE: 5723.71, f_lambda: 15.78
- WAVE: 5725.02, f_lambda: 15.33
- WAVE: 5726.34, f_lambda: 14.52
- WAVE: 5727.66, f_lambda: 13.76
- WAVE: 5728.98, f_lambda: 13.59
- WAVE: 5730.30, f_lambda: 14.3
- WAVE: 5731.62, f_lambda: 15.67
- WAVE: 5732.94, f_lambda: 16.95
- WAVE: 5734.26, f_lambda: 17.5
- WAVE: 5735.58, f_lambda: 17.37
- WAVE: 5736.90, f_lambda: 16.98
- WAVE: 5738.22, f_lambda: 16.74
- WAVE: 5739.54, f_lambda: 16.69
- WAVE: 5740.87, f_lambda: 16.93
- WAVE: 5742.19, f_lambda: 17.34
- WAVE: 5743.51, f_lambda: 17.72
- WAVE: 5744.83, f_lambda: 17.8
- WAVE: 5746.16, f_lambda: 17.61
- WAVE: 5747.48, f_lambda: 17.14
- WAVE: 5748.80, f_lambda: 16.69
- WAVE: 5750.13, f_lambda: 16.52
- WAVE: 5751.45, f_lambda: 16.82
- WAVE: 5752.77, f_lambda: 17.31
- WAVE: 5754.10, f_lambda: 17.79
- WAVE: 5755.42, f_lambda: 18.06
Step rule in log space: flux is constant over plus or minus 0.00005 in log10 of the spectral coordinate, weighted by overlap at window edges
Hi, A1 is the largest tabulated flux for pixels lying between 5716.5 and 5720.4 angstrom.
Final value 14.73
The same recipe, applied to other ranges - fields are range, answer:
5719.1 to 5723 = 15.38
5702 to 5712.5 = 17.04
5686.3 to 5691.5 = 14.32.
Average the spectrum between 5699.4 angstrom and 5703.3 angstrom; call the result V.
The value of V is 15.6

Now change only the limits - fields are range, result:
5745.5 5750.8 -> 17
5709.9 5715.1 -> 16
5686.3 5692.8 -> 14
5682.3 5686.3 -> 14.4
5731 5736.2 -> 16.9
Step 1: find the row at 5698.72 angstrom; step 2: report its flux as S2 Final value 14.89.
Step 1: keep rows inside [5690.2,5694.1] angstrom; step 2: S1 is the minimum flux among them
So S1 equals 13.92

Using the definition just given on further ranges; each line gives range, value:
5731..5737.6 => 15.67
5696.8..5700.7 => 14.54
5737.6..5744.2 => 16.69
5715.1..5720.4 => 14.07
